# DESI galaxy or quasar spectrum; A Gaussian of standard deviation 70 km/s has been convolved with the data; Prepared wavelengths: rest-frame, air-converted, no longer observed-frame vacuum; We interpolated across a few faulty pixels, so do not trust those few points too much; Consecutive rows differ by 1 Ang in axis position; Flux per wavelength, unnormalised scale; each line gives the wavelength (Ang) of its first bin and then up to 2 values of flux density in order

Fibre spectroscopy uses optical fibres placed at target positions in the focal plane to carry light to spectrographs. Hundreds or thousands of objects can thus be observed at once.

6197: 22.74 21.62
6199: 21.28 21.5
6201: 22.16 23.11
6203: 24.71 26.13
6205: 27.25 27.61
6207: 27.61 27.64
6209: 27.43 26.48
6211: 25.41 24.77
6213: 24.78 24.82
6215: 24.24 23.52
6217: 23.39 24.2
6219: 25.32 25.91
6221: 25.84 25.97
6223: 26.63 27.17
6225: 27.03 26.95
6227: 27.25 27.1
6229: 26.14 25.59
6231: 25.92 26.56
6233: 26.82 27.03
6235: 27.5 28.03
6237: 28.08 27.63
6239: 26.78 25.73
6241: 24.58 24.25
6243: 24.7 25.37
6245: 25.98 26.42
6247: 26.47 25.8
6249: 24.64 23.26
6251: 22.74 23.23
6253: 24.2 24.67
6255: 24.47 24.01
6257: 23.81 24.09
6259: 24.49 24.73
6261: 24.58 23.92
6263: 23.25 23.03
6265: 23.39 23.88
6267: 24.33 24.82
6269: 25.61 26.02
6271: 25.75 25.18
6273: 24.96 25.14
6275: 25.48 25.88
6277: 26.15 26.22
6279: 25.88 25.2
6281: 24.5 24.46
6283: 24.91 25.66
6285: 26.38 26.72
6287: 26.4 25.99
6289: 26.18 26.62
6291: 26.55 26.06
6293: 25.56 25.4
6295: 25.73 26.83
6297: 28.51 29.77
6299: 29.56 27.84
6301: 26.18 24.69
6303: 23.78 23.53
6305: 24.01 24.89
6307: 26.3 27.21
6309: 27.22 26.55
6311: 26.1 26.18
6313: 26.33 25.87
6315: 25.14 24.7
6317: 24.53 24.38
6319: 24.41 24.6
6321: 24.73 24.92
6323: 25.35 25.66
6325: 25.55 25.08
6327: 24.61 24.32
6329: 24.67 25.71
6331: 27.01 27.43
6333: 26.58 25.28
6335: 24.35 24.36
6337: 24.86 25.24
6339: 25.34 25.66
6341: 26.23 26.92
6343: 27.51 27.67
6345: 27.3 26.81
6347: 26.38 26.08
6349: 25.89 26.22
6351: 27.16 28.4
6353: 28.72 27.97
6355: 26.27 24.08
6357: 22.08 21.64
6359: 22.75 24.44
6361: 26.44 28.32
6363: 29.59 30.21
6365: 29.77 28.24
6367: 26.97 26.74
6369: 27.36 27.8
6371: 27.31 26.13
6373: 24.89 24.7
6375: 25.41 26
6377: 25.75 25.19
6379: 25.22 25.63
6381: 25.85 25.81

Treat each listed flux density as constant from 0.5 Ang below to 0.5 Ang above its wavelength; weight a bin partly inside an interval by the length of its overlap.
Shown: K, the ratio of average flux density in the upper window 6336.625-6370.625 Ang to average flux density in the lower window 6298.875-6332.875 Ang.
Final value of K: 1.0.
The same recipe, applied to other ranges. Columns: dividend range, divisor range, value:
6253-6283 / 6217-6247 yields 0.94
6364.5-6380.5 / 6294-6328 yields 1.03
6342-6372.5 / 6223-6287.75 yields 1.05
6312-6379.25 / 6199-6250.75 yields 1.01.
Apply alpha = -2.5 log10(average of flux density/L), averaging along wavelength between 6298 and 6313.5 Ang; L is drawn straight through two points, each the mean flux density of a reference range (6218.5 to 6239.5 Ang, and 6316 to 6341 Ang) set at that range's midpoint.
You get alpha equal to -0.02 mag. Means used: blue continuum 26.7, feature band 26.1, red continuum 25.2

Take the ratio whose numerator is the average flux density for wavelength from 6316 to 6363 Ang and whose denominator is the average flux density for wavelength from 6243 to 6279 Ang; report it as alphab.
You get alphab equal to 1.04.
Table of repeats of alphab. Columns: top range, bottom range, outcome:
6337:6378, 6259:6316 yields 1.03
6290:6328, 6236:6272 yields 1.04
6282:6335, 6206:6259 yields 1.01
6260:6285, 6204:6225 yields 0.97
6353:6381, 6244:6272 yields 1.07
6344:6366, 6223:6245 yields 1.00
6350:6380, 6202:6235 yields 1.01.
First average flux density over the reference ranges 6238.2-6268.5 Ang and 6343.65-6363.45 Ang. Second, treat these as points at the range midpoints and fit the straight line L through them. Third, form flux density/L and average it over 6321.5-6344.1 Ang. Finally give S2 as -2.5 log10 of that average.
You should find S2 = 0.01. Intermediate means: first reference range 24.6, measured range 25.6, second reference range 26.2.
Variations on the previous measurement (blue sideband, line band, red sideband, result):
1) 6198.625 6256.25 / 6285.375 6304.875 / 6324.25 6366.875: -0.02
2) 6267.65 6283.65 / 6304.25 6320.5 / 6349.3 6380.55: 0.01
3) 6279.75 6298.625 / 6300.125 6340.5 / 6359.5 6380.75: 0.04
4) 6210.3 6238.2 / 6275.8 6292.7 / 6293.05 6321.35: 0.00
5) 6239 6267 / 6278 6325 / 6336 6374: -0.02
